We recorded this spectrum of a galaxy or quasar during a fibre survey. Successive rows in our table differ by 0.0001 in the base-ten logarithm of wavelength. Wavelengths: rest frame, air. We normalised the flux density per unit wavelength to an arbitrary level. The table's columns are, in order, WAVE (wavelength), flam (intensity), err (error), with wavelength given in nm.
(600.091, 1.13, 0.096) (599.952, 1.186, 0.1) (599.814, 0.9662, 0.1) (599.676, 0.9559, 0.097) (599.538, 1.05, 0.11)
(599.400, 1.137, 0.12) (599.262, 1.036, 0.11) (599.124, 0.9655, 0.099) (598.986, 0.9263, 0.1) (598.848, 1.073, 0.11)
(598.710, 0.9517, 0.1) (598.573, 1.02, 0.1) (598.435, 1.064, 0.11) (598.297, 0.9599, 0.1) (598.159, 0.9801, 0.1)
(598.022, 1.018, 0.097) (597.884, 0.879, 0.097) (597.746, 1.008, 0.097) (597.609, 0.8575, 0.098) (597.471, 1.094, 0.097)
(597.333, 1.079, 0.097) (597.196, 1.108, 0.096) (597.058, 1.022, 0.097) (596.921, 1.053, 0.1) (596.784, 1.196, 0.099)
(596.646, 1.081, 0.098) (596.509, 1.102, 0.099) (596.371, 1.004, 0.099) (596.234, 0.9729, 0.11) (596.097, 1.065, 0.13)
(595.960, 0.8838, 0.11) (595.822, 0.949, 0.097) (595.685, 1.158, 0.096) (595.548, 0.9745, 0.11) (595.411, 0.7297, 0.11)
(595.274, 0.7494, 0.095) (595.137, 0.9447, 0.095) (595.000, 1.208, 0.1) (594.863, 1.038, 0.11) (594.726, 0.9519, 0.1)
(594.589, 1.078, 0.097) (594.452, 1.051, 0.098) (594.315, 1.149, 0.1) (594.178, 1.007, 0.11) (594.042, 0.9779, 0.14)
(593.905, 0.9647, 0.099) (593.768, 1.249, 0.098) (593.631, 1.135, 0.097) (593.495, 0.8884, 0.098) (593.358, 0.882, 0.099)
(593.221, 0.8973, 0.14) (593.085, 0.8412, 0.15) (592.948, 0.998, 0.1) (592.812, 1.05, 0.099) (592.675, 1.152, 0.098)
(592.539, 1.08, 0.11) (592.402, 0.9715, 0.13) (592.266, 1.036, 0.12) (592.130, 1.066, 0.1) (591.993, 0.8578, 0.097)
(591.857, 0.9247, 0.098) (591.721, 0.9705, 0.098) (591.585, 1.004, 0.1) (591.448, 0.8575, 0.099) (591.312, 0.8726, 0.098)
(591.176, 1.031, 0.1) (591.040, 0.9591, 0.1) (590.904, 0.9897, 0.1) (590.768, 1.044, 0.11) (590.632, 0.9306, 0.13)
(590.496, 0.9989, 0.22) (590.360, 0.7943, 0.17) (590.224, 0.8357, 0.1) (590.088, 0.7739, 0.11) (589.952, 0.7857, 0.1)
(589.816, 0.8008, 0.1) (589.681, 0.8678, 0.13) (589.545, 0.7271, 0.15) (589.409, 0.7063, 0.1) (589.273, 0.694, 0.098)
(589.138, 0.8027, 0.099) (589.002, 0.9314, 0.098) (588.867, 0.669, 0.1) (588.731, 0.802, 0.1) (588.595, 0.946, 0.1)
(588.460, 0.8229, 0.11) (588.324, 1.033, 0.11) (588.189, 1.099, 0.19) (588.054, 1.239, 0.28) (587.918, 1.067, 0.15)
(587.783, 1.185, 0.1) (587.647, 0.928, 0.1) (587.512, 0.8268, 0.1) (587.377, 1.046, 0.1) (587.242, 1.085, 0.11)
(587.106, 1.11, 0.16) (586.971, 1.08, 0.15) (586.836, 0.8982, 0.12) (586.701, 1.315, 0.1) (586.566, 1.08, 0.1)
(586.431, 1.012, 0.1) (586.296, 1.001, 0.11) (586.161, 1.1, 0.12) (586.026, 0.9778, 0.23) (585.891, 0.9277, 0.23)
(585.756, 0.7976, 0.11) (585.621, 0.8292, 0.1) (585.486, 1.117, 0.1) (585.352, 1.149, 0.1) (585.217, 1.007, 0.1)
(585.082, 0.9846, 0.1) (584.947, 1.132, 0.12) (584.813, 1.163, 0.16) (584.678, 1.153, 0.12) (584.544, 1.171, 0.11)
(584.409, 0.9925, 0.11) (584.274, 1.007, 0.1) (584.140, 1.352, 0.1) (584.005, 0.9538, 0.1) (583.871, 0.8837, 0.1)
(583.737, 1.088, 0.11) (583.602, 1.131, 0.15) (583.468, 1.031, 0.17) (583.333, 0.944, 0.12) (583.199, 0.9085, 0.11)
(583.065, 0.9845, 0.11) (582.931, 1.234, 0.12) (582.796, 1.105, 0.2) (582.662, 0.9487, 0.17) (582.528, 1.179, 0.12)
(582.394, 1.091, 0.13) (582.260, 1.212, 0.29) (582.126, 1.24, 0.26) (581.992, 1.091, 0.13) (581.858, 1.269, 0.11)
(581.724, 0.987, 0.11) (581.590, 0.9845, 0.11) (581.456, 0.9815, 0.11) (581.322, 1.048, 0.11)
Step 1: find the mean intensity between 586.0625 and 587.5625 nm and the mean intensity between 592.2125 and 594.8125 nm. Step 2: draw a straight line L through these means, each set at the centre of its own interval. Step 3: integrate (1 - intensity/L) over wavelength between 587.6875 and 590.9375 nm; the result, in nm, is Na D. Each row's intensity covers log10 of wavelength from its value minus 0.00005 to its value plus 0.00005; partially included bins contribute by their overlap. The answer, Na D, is 0.45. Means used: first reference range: 1.05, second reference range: 1.02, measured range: 0.897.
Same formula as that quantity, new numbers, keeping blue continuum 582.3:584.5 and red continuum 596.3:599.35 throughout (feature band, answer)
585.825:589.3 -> 0.182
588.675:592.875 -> 0.546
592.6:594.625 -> 0.022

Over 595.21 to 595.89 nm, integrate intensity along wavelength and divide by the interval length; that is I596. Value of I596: 0.914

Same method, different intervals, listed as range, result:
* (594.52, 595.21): 1.04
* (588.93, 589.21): 0.863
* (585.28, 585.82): 0.975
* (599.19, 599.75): 1.04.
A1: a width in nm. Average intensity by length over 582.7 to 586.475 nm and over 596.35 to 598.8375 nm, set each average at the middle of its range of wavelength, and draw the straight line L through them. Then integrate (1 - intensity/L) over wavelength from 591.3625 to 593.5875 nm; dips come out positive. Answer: 0.14 nm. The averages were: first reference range 1.04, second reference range 1.03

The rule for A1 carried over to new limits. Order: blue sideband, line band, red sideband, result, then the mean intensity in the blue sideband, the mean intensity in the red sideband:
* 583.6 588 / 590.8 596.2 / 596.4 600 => 0.24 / 1.05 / 1.03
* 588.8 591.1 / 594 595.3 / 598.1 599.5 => -0.13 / 0.842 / 1.01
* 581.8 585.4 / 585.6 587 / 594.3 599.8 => 0.09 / 1.09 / 1.01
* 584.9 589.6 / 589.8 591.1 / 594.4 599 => 0.12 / 0.975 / 1.01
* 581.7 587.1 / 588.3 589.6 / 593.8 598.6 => 0.30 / 1.06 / 1.01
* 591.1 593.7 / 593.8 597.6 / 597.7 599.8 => -0.13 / 0.975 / 1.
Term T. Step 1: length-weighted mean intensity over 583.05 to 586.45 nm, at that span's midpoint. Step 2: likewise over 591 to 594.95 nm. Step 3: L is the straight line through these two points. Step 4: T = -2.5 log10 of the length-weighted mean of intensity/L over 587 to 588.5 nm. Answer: -0.03 mag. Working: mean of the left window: 1.03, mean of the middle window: 1.04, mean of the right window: 0.999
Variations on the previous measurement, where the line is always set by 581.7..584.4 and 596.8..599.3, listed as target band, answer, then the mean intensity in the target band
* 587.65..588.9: 0.071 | 0.99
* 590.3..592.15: 0.103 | 0.948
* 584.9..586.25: 0.073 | 1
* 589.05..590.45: 0.316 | 0.784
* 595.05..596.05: 0.111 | 0.922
